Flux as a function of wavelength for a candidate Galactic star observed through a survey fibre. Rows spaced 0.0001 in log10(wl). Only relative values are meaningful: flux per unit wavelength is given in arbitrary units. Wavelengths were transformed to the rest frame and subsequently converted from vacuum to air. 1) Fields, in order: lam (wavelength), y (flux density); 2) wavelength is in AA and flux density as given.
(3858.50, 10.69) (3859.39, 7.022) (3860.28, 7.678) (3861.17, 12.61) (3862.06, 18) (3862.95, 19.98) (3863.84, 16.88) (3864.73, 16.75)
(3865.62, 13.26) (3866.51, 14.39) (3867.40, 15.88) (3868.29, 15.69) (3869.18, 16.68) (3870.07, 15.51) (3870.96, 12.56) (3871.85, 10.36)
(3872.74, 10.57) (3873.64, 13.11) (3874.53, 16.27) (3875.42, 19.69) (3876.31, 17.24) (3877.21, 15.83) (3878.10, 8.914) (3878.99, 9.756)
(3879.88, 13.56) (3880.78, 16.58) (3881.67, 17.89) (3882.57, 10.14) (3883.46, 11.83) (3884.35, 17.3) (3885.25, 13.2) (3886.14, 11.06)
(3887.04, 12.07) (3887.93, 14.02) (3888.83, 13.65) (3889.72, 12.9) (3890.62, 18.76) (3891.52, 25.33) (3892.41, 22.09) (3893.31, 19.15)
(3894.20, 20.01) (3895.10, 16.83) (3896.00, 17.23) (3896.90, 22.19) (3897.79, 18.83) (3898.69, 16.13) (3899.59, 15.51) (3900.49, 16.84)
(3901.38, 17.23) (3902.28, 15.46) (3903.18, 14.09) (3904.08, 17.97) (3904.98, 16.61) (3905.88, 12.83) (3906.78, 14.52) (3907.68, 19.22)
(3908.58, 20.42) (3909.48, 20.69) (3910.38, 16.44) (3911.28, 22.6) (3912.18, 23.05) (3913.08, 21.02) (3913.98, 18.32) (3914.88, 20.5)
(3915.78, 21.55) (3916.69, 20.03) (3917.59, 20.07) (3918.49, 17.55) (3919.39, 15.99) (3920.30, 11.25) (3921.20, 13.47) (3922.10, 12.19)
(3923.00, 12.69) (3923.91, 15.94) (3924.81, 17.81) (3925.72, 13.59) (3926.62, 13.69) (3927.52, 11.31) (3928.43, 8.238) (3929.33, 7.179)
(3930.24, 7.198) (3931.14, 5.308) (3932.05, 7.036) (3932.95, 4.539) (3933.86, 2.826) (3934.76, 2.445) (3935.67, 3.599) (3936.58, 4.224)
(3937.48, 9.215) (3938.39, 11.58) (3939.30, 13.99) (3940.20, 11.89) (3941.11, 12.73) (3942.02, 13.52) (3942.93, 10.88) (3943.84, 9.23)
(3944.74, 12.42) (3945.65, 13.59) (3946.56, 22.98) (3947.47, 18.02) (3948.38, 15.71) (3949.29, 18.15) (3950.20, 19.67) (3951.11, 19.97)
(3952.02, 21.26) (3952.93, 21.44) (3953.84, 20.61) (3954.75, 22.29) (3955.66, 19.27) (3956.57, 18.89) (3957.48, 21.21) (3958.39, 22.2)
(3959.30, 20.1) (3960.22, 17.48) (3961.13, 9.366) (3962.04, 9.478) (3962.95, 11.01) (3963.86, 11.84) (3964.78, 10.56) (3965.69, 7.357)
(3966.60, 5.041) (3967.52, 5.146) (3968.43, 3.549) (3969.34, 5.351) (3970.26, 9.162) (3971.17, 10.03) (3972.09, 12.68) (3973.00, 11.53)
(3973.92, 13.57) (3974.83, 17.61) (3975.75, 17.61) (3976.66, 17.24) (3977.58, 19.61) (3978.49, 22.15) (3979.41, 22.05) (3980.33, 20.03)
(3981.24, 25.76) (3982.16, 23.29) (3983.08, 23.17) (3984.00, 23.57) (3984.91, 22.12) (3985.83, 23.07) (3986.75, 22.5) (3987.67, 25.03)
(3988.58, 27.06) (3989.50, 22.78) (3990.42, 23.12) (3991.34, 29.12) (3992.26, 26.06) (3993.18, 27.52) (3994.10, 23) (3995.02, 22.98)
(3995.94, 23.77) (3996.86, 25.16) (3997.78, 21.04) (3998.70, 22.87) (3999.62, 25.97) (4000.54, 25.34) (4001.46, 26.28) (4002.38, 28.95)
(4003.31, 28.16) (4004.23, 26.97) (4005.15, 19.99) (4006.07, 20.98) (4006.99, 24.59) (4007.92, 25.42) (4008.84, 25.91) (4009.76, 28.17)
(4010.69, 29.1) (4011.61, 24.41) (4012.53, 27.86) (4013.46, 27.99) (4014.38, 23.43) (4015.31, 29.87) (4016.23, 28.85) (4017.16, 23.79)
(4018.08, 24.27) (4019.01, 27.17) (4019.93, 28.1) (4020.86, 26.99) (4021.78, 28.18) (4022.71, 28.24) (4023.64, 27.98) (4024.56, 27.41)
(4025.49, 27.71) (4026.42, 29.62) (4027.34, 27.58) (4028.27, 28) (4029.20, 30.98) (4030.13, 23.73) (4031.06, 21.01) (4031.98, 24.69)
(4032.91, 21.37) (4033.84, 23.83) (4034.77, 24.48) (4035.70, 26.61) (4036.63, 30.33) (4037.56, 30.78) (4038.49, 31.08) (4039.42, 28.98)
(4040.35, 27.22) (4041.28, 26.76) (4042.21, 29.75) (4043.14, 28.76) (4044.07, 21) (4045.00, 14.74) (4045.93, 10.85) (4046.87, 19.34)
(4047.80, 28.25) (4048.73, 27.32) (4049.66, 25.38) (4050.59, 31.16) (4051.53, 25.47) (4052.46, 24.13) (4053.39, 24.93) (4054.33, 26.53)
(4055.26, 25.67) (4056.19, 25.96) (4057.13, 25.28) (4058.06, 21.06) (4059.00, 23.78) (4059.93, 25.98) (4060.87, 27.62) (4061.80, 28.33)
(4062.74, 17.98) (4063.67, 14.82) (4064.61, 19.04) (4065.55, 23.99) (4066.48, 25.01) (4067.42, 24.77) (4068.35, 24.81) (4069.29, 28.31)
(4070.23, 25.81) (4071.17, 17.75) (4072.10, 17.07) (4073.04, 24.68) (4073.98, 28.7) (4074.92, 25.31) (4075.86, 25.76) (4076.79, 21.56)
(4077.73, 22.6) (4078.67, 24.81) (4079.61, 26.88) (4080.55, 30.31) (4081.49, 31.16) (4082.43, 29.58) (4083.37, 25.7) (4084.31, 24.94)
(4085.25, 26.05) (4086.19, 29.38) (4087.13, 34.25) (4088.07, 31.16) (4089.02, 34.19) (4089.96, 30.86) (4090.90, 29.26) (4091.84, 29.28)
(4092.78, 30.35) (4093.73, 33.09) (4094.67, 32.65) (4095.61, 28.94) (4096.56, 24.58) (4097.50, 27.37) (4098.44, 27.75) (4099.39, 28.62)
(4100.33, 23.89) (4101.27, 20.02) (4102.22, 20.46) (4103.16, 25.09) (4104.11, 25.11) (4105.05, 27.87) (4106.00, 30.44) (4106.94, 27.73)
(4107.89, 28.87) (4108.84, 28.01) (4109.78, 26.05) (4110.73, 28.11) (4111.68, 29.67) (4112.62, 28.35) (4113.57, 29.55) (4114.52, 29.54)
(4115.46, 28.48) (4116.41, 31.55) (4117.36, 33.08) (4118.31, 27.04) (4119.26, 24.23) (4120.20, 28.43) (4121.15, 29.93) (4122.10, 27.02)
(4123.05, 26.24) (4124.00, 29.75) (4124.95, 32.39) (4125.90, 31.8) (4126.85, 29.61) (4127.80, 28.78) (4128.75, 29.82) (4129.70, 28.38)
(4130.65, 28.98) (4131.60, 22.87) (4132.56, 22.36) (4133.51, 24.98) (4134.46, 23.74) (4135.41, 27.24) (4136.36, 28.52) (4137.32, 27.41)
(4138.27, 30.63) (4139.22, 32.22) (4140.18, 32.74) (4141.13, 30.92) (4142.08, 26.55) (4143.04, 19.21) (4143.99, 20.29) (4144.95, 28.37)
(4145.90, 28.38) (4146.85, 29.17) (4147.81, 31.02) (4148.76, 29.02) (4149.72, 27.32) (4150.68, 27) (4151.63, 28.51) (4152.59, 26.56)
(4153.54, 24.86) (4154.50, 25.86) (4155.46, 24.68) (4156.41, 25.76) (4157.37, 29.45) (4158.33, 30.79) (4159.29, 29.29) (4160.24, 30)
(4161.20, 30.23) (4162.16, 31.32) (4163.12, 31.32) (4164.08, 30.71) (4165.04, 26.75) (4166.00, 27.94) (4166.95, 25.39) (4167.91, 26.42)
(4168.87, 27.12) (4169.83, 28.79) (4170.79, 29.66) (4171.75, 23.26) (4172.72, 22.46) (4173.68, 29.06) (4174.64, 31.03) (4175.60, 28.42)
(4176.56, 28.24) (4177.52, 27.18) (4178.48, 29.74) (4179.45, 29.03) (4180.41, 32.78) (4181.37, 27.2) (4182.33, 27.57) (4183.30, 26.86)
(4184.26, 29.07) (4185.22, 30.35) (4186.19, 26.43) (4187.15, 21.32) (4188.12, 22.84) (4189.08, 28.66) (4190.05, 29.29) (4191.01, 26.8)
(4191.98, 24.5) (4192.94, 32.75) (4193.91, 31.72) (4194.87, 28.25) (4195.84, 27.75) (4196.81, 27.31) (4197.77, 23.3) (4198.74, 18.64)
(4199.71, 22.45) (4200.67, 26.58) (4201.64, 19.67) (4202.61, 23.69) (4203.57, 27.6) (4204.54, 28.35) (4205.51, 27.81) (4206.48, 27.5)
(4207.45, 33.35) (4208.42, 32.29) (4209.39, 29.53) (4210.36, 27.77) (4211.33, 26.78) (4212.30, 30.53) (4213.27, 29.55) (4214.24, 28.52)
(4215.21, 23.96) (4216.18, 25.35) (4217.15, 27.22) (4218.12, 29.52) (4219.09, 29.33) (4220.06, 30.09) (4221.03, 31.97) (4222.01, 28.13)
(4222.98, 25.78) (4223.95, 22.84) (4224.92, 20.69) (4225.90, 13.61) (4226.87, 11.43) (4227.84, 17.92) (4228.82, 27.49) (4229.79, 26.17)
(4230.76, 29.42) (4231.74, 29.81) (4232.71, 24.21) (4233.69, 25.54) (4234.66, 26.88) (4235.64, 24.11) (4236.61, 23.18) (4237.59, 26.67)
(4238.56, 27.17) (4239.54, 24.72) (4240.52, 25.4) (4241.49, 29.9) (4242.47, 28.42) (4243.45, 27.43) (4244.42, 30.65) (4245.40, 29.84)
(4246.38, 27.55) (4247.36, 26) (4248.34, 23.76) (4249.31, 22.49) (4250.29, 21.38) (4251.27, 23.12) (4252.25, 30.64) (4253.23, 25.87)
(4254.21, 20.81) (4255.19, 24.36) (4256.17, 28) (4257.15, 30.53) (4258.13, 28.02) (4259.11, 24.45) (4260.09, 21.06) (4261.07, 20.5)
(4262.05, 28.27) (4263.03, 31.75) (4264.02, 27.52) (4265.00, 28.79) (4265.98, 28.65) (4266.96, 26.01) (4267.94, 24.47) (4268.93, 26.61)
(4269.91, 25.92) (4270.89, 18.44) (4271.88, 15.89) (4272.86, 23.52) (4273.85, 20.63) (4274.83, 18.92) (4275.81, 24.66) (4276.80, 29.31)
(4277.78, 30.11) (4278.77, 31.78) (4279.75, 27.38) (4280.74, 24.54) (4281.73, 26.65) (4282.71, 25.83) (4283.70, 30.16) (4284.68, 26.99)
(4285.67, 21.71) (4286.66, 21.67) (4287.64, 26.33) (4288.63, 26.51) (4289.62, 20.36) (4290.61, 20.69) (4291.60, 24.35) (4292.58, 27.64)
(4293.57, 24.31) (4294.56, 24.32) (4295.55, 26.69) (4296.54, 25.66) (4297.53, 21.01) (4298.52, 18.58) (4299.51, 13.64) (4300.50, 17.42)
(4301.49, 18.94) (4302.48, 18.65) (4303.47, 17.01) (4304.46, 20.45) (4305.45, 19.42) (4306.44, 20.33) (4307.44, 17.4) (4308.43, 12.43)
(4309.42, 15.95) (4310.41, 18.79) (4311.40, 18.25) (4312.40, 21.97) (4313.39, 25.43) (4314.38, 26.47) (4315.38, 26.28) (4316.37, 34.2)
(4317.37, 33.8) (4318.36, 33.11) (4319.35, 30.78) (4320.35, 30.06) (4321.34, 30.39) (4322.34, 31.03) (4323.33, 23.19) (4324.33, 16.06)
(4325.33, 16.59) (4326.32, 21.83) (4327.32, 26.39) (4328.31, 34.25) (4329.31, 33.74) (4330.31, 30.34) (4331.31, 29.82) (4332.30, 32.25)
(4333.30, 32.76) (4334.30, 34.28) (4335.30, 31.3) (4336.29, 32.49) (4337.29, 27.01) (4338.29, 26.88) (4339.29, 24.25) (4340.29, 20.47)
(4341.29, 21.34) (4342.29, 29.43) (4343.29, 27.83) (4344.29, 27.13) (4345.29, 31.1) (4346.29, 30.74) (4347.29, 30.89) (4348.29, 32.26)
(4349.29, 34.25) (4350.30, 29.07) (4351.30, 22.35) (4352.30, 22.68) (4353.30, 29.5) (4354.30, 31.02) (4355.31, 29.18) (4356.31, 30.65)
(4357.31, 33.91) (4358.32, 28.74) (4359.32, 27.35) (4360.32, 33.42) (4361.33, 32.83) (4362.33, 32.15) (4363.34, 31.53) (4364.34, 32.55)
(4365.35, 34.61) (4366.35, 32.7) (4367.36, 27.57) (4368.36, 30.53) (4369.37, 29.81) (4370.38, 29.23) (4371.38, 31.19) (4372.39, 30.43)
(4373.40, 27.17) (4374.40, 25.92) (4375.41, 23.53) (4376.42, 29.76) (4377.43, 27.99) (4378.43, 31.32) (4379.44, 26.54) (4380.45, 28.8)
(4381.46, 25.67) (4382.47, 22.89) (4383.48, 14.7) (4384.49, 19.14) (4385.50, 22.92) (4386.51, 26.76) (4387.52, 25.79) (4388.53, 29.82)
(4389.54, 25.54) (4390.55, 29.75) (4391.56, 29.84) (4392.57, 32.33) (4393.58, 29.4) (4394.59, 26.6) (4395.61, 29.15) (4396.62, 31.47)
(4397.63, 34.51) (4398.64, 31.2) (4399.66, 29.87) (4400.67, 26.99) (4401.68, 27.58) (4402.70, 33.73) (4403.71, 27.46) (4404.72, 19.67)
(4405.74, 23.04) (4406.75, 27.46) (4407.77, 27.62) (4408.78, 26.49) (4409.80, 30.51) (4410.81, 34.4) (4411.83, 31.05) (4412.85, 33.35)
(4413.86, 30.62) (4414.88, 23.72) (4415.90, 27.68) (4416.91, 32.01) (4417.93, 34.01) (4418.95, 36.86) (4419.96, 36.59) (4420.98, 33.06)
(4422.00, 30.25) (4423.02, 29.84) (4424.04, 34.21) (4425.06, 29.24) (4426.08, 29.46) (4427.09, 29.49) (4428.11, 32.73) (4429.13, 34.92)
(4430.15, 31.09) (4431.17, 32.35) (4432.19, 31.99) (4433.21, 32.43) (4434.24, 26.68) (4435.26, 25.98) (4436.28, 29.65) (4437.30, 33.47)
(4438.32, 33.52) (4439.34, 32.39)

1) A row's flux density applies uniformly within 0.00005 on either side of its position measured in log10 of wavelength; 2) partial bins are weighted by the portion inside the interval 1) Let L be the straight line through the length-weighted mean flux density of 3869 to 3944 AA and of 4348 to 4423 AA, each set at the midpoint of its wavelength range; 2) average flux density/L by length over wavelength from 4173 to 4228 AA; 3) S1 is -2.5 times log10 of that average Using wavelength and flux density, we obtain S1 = -0.15 mag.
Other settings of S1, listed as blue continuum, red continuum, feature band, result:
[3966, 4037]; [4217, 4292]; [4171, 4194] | -0.12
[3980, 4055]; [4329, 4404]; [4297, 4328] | 0.25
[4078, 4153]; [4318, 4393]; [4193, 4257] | 0.08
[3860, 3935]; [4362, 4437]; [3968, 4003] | -0.18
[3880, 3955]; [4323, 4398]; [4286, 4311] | 0.27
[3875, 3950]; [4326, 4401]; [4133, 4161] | -0.25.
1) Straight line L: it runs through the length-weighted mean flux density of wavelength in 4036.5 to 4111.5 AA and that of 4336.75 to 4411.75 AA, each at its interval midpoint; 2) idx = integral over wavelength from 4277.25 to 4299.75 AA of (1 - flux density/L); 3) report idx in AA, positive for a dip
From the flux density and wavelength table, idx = 2.4 AA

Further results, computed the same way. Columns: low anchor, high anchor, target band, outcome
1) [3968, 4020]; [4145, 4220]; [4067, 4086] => -0.44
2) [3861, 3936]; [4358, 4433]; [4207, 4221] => -2.79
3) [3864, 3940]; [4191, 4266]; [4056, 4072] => -2.31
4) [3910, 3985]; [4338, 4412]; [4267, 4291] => 0.71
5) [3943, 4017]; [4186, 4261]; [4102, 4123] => -4.15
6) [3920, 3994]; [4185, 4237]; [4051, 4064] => -3.10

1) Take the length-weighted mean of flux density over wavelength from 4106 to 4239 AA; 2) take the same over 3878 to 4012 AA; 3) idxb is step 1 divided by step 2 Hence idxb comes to 1.60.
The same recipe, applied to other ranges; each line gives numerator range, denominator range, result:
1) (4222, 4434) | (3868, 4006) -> 1.62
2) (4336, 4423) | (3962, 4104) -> 1.20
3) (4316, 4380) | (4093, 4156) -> 1.05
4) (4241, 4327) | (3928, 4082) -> 1.16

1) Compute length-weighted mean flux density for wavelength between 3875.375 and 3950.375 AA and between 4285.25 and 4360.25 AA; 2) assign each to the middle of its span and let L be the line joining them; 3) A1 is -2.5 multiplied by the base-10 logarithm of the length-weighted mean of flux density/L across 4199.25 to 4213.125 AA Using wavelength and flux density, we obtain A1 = -0.212 mag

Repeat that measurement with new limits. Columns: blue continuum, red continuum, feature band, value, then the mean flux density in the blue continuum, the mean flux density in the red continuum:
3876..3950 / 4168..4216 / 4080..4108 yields -0.23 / 14.6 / 27.4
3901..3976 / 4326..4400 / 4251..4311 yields 0.10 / 14.1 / 28.9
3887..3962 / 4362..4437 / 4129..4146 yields -0.23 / 15.5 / 29.3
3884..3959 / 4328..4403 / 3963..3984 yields 0.19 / 15.5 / 29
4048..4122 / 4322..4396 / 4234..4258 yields 0.06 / 26.7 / 28.3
